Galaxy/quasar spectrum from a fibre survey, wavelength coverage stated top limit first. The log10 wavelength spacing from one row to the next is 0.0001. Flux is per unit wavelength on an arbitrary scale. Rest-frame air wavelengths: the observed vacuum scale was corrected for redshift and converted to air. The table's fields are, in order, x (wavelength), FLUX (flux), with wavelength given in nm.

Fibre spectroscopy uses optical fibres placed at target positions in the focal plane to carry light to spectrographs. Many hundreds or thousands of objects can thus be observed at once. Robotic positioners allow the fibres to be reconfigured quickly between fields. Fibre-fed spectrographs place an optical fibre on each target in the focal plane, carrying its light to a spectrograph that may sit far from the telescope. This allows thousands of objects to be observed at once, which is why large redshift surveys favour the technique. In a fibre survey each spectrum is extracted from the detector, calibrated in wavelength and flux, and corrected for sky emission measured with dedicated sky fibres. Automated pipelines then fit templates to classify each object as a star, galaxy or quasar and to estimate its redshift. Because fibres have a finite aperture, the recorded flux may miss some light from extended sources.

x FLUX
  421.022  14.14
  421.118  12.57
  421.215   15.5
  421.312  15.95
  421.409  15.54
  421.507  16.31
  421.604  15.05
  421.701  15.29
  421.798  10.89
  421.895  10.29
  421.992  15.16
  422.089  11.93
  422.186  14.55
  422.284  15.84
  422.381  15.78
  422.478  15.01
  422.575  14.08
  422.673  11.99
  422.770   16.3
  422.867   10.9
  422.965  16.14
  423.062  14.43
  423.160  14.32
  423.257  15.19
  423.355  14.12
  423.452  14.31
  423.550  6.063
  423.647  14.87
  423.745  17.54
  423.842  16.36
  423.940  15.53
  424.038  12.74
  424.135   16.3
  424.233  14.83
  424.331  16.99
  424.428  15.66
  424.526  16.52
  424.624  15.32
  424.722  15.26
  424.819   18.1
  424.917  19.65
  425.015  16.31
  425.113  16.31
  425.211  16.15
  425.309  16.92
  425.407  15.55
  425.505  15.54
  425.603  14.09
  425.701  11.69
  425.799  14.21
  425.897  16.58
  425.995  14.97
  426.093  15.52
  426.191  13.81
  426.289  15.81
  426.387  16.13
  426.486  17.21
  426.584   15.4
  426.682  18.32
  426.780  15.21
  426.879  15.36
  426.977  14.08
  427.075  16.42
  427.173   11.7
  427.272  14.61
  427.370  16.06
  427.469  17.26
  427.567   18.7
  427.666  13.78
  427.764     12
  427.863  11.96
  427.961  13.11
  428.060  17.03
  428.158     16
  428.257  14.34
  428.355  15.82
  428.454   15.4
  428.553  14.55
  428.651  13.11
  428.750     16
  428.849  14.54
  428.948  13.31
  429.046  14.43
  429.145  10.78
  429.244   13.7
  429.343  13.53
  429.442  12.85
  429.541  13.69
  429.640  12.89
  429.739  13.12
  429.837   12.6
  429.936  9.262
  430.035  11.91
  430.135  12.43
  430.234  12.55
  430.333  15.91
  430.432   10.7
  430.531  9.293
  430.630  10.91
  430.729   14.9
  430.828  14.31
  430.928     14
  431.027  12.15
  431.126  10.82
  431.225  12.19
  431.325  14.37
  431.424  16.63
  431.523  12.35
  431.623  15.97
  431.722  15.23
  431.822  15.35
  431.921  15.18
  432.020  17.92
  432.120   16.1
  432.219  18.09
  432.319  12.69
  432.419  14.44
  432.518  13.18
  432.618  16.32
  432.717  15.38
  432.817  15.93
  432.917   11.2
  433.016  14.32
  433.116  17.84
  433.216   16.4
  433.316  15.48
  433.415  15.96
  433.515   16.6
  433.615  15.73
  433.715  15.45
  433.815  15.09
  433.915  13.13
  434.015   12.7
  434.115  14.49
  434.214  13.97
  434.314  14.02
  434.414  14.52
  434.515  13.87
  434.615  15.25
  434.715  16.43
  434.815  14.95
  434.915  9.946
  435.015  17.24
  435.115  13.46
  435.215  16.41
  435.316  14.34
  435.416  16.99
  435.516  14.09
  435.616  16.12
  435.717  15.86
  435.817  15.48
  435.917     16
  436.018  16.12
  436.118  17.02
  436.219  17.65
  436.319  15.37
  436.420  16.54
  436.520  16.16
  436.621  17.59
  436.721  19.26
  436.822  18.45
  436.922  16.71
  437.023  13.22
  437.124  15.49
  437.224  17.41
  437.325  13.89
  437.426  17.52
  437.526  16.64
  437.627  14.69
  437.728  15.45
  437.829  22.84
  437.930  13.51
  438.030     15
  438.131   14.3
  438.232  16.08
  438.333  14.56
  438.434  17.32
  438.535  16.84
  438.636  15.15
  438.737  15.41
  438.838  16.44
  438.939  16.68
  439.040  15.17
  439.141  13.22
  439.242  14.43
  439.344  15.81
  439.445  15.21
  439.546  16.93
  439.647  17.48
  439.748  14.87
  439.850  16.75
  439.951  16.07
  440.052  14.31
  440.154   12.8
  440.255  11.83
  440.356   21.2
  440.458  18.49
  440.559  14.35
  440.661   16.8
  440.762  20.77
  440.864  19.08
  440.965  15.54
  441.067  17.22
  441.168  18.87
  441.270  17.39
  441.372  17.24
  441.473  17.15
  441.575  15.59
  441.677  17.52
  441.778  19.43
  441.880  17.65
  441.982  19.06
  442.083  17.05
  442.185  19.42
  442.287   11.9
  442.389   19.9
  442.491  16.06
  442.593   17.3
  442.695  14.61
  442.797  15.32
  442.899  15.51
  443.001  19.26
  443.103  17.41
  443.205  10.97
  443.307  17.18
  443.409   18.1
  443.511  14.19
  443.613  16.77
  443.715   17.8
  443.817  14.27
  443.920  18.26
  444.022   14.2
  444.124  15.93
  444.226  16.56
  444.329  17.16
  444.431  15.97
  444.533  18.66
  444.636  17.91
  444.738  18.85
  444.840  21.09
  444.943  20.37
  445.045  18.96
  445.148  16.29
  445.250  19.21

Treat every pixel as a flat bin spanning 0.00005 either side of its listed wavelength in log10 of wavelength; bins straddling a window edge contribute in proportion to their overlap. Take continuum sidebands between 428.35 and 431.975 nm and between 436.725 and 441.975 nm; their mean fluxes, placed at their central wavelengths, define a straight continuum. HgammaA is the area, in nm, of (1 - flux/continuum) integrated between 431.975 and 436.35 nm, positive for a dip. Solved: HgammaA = -0.16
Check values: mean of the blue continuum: 13.4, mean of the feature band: 15.2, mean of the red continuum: 16.4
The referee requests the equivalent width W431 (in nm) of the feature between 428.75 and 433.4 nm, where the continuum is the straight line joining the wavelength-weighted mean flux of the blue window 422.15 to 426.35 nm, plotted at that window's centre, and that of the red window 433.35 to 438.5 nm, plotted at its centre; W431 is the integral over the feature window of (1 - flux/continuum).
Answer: 0.46 nm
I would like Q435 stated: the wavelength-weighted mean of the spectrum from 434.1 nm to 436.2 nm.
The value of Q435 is 15.1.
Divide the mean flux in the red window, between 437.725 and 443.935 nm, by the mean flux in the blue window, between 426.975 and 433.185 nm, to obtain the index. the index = 1.2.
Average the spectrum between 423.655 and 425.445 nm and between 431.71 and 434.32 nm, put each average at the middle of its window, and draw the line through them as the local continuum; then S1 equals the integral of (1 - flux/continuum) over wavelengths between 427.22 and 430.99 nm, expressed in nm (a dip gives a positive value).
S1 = 0.46 nm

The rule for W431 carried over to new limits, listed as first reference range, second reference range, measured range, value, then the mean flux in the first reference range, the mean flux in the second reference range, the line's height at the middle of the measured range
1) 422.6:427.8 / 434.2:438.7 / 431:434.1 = 0.14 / 15.2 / 15.8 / 15.6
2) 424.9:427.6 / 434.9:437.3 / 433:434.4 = 0.07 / 15.6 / 16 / 15.9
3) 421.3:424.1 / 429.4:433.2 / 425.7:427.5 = -0.17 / 14.2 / 13.8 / 14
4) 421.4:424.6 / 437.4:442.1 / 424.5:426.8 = -0.17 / 14.4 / 16.5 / 14.8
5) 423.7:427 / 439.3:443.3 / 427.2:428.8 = 0.10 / 15.8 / 16.7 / 15.9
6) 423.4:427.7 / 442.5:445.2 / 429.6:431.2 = 0.35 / 15.5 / 16.9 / 15.8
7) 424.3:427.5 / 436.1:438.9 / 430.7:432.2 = 0.13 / 15.7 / 16.3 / 16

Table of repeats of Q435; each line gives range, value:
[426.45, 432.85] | 14.2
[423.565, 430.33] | 14.8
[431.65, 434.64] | 15.1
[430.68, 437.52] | 15.2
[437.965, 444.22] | 16.3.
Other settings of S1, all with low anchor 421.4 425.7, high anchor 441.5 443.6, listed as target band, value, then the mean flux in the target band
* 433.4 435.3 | 0.15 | 14.7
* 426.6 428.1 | 0.02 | 15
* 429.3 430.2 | 0.17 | 12.5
